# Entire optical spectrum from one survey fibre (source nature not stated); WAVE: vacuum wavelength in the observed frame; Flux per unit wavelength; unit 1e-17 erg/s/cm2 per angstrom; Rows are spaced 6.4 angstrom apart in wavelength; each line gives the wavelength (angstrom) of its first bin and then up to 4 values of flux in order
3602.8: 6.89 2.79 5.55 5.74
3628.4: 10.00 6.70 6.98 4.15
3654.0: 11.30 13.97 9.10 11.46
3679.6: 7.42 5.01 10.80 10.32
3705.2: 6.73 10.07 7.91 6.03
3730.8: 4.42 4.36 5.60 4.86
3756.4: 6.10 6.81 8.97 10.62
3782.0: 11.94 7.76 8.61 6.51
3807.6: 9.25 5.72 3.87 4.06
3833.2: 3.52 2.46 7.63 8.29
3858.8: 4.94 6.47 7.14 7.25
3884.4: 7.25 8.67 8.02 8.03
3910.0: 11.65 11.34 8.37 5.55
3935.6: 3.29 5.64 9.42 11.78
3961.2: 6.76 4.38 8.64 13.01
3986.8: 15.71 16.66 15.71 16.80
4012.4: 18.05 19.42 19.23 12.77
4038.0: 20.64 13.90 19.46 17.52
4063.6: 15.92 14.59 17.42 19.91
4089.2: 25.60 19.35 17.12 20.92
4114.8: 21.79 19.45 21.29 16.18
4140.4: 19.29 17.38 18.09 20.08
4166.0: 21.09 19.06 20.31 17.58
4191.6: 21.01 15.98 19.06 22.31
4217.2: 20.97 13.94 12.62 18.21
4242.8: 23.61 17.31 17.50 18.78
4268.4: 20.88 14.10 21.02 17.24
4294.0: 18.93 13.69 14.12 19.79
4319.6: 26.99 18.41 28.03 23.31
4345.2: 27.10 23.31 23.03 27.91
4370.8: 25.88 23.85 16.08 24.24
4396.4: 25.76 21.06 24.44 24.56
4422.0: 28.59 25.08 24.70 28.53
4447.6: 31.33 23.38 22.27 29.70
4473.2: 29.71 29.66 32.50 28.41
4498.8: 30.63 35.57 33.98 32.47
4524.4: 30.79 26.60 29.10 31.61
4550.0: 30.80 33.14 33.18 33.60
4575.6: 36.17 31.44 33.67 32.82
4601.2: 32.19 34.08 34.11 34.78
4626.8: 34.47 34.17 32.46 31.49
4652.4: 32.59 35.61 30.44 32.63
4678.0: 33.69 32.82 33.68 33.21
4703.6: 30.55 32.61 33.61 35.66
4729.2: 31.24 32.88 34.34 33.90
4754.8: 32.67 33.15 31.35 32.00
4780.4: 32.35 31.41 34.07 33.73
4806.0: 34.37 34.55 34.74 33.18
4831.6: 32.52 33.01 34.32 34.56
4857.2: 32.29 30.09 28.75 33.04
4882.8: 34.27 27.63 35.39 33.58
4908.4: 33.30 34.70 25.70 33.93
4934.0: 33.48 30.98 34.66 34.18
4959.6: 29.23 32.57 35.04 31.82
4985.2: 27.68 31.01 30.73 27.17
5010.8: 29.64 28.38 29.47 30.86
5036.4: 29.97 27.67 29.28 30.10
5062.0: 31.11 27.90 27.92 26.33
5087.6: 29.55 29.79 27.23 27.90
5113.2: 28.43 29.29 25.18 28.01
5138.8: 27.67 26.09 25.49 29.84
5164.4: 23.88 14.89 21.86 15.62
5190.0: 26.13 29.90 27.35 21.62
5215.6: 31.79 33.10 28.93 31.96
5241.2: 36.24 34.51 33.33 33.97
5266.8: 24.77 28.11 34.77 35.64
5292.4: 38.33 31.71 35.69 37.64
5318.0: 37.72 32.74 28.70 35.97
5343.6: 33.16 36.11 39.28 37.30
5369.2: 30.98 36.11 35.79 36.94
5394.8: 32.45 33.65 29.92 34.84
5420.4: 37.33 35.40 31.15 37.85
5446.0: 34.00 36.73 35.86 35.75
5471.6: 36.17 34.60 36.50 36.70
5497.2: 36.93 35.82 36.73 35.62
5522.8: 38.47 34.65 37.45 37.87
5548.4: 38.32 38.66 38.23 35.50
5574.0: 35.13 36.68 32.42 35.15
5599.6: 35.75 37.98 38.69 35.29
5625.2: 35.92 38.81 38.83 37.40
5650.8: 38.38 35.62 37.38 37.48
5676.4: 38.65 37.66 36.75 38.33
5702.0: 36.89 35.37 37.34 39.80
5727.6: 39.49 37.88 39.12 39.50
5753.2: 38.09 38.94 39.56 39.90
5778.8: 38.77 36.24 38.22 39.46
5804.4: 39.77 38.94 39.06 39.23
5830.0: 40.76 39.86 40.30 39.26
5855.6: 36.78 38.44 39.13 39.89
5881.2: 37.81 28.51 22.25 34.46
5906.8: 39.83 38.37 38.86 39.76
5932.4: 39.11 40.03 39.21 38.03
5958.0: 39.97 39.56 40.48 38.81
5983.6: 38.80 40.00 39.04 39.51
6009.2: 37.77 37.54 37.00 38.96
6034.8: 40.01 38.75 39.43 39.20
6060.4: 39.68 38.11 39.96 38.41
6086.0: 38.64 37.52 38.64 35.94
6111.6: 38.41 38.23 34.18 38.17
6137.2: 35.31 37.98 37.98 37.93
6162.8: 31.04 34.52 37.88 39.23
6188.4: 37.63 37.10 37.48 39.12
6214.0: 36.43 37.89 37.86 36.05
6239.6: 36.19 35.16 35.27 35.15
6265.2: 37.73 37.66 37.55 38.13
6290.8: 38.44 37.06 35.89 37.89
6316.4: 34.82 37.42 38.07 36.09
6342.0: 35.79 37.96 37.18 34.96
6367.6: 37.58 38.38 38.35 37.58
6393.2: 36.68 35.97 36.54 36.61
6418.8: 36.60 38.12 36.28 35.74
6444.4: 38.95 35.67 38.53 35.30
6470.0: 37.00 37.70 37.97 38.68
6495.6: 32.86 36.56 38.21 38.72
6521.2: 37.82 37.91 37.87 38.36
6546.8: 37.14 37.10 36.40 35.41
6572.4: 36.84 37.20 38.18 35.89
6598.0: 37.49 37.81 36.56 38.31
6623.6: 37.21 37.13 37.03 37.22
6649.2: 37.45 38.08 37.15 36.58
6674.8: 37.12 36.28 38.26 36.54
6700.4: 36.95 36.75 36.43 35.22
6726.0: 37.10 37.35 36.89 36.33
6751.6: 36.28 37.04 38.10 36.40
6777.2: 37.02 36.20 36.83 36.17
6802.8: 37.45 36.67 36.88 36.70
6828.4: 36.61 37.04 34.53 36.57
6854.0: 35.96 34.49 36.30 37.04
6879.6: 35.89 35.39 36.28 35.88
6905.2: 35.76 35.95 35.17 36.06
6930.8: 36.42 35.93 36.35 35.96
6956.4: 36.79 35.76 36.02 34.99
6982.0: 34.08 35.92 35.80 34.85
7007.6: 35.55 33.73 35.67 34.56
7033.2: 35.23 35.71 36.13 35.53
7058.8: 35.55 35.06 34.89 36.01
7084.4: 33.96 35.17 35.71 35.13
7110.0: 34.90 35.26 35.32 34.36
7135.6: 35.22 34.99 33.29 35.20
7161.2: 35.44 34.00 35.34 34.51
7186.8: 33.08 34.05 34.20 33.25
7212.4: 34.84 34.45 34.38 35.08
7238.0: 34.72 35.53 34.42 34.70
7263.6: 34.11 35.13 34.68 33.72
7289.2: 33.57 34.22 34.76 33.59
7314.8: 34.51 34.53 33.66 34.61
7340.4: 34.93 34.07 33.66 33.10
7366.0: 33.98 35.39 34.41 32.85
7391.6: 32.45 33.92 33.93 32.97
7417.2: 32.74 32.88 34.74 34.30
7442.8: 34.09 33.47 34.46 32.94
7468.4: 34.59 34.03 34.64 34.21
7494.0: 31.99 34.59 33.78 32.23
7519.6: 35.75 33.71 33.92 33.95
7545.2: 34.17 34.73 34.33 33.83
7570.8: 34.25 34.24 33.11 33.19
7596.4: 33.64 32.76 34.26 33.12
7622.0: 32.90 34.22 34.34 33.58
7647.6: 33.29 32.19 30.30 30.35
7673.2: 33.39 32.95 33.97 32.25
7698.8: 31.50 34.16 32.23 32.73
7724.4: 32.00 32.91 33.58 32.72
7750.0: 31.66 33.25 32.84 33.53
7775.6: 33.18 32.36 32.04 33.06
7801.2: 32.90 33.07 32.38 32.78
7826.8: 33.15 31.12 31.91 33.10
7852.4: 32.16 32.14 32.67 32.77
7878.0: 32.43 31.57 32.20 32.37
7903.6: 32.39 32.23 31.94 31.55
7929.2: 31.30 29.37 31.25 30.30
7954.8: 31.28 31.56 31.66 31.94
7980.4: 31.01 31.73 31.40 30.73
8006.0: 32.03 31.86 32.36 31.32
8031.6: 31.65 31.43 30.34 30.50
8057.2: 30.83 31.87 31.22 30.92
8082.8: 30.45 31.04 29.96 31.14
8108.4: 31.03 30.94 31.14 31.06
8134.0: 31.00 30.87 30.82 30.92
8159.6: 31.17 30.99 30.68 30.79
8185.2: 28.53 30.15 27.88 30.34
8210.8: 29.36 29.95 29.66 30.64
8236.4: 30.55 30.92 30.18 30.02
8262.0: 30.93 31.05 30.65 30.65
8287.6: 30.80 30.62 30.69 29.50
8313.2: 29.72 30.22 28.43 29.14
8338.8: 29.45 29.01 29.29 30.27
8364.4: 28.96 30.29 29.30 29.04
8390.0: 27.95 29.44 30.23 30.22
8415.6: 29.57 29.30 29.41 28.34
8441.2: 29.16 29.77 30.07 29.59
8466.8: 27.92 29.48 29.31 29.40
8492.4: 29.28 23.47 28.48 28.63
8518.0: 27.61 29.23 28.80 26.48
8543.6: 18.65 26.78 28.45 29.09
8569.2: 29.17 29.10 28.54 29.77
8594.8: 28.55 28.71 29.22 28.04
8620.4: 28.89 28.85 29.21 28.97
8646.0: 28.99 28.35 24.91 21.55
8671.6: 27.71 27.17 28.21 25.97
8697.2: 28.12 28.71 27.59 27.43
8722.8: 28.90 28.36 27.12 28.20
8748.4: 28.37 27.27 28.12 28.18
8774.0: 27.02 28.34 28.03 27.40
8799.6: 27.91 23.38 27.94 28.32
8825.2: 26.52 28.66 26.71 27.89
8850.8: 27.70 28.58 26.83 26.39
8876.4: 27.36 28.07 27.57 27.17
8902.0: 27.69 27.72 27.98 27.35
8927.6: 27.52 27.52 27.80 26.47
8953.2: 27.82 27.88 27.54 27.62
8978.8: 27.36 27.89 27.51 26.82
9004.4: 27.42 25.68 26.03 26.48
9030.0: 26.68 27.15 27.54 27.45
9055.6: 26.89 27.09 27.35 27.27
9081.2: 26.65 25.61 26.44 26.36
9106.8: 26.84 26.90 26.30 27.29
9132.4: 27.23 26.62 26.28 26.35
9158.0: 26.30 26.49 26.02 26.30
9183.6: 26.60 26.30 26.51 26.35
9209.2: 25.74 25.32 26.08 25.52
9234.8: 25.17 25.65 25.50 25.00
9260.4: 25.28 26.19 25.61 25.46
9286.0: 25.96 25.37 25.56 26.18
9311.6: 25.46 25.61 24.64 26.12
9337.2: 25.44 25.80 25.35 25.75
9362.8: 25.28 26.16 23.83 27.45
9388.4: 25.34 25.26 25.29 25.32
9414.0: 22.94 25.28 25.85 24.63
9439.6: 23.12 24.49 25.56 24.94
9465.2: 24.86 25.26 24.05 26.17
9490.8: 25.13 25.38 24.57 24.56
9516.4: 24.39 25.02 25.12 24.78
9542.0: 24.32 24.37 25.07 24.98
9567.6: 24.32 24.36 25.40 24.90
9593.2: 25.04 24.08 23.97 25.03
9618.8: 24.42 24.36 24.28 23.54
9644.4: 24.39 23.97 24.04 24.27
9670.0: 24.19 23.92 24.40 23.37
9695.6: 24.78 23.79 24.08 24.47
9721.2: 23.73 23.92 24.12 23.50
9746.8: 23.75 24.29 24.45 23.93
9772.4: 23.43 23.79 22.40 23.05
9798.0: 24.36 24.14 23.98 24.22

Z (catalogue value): 0.00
